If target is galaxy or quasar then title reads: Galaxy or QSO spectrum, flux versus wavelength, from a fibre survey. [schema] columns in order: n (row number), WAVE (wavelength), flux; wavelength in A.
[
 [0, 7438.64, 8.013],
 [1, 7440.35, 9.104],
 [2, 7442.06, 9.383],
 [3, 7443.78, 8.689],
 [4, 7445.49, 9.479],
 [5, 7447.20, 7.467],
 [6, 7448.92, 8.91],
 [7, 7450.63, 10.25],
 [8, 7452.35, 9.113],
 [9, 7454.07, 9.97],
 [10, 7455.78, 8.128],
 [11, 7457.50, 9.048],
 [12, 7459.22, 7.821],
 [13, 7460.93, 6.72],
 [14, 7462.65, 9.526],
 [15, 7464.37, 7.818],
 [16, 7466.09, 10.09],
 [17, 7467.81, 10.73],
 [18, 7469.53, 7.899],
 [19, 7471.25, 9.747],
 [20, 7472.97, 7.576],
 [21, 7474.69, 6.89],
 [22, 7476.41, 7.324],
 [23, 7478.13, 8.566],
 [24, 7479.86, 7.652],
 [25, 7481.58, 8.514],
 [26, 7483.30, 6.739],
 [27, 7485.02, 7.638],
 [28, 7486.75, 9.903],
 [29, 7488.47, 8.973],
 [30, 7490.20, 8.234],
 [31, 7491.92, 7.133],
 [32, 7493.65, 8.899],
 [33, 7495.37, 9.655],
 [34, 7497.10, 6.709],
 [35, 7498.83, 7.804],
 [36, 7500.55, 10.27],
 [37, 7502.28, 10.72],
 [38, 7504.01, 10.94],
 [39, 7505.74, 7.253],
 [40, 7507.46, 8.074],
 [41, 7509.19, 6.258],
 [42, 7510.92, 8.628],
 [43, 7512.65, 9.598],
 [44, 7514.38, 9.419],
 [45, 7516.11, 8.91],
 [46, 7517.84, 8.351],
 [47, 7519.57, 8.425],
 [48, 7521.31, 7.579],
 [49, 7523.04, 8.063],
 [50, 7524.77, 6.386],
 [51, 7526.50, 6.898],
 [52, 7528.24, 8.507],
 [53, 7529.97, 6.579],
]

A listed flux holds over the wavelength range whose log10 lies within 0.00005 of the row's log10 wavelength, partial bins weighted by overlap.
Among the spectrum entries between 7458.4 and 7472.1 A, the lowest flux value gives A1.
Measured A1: 6.72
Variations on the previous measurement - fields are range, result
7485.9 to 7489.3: 8.973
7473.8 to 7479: 6.89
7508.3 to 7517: 6.258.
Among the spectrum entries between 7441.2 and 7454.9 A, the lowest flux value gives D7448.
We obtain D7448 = 7.467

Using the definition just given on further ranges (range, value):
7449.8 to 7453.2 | 9.113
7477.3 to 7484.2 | 6.739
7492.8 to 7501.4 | 6.709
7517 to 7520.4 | 8.351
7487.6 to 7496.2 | 7.133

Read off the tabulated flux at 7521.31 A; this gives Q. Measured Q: 7.579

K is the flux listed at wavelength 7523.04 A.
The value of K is 8.063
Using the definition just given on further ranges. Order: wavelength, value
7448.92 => 8.91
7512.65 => 9.598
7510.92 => 8.628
